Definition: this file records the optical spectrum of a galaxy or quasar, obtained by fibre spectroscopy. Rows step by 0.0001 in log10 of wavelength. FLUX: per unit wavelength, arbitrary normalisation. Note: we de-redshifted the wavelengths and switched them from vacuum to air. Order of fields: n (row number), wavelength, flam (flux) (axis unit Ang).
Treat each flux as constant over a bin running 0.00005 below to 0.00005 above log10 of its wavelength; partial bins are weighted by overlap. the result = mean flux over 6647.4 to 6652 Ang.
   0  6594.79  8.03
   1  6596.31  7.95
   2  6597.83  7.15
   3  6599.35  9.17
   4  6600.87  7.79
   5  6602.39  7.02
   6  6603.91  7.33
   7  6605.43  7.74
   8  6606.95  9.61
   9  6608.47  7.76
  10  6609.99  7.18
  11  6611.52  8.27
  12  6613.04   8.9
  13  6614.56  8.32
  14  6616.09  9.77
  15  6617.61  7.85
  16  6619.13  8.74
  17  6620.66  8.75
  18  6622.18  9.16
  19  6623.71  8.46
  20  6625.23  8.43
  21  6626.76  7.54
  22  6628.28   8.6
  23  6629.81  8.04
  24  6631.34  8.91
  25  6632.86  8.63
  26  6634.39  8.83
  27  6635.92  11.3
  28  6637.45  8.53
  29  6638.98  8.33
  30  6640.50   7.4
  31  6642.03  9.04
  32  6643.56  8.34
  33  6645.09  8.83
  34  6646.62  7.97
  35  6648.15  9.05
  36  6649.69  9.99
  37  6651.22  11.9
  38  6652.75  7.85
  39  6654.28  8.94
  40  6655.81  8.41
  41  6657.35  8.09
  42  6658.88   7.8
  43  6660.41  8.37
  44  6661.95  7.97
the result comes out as 10.3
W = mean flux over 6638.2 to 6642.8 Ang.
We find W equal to 8.27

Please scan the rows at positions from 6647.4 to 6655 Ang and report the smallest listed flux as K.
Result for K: 7.85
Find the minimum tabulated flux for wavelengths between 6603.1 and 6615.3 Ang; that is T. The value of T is 7.18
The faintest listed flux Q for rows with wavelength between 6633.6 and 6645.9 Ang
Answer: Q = 7.4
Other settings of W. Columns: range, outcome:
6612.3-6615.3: 8.62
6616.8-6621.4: 8.46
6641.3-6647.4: 8.54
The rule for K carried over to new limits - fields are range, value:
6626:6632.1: 7.54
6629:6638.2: 8.04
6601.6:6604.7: 7.02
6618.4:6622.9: 8.74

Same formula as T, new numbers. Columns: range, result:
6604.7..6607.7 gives 7.74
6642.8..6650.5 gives 7.97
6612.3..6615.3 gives 8.32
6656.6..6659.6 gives 7.8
